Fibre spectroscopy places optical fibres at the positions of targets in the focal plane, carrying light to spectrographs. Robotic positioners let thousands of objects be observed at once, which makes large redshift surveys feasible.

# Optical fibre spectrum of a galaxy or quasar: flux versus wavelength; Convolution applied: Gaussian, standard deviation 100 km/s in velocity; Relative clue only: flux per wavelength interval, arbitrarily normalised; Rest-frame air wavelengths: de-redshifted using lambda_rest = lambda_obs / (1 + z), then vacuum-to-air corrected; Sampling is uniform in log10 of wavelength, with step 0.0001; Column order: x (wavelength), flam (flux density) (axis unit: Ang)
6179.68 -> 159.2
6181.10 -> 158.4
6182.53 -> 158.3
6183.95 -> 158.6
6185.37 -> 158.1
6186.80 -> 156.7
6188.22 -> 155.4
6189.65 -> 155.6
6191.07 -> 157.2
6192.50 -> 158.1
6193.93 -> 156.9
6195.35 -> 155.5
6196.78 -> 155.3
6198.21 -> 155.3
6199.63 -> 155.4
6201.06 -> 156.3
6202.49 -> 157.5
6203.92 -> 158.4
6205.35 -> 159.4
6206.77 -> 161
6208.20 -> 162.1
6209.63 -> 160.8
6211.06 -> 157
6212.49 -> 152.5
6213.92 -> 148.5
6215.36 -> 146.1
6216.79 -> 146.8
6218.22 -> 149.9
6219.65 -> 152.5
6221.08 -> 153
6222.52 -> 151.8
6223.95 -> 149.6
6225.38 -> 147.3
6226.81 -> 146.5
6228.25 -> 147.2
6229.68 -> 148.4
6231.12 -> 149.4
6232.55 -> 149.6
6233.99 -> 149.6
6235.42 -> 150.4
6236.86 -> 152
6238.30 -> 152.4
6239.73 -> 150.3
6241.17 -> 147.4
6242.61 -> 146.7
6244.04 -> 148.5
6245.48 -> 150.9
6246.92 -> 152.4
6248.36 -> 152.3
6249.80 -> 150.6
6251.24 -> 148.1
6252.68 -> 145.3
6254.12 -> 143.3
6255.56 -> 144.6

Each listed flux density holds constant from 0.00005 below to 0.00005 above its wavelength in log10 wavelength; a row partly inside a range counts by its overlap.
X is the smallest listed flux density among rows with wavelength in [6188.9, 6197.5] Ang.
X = 155.3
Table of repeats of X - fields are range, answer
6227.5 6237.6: 147.2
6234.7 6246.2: 146.7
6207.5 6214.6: 148.5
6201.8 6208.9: 157.5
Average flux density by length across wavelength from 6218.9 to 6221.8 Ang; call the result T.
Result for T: 153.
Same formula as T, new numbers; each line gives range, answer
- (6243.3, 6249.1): 151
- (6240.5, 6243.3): 147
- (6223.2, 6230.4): 148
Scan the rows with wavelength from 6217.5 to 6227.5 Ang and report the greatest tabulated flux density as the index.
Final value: 153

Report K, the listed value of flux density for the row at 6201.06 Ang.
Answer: 156.3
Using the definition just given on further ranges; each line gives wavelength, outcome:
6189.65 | 155.6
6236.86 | 152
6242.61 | 146.7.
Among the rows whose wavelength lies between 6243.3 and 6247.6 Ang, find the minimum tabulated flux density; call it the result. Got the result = 148.5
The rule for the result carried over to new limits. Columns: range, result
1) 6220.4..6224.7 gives 149.6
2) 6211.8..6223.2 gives 146.1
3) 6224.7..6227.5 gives 146.5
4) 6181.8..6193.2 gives 155.4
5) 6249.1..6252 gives 148.1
